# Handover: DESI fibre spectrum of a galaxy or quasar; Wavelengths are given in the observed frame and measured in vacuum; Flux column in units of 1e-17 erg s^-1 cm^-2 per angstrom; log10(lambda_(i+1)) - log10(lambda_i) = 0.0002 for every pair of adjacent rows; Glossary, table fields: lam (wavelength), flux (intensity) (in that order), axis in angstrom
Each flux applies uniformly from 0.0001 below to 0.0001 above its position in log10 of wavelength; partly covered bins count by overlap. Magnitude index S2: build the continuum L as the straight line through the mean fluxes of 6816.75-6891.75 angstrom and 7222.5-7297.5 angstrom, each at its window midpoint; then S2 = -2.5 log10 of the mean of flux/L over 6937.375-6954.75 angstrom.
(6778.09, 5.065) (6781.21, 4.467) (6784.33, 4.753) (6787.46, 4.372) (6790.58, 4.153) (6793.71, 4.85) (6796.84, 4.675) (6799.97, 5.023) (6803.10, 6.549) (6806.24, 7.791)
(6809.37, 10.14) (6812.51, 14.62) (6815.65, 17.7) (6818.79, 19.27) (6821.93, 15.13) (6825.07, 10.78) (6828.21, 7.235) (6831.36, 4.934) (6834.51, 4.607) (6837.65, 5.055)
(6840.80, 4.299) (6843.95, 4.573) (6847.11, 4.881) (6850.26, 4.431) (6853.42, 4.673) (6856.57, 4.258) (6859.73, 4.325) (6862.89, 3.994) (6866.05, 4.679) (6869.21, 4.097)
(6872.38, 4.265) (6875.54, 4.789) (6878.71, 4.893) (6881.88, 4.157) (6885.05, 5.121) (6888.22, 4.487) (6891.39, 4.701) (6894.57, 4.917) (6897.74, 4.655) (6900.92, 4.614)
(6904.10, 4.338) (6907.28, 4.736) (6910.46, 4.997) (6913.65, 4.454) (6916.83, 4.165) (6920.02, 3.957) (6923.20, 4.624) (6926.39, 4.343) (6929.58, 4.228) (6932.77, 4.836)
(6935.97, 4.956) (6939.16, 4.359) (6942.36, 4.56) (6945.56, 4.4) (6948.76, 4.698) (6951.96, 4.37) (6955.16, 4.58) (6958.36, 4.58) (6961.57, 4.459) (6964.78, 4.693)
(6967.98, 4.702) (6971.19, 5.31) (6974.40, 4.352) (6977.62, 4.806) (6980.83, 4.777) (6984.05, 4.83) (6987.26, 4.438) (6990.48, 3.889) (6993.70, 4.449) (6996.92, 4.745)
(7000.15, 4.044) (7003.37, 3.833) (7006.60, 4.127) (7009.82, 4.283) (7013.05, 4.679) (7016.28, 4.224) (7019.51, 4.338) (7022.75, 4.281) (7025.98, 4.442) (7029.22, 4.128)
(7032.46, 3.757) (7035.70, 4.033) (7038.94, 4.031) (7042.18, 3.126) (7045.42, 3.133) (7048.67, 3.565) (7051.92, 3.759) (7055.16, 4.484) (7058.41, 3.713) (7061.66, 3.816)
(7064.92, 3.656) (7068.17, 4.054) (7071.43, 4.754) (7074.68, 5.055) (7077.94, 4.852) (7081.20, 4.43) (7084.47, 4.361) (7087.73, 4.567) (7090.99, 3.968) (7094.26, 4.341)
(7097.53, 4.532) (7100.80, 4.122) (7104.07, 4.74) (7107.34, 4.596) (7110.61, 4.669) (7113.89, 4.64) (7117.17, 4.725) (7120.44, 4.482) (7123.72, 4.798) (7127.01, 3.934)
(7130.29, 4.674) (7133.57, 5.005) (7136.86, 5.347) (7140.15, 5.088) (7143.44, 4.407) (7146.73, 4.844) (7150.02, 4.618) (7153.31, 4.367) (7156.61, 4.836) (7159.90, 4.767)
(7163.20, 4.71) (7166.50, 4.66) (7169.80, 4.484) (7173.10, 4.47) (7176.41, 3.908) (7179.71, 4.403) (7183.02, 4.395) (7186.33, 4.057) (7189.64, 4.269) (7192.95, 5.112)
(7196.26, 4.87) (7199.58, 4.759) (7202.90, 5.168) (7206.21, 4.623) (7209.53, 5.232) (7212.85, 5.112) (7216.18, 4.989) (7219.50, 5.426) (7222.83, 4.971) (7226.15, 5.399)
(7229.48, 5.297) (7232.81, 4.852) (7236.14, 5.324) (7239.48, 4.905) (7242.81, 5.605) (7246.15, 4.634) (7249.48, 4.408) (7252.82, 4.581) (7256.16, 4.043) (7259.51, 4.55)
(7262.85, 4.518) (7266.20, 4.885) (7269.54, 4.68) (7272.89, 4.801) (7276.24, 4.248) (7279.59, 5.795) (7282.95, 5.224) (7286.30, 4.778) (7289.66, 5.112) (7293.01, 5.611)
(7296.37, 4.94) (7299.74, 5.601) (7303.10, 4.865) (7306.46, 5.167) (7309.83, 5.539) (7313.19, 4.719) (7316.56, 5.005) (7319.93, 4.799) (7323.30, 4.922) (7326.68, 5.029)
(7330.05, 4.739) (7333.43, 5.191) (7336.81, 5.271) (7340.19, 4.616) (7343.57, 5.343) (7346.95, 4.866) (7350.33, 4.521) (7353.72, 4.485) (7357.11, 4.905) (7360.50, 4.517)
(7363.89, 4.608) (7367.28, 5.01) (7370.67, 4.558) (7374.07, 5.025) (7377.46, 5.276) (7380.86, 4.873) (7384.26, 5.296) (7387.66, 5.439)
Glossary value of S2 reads 0.28 mag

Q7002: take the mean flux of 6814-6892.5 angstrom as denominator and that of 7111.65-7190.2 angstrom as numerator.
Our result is 0.71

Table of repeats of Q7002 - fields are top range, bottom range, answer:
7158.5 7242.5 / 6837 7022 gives 1.07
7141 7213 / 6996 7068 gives 1.16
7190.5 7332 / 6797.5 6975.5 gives 0.86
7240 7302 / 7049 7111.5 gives 1.13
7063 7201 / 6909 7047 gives 1.04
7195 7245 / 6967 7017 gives 1.14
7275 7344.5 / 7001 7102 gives 1.22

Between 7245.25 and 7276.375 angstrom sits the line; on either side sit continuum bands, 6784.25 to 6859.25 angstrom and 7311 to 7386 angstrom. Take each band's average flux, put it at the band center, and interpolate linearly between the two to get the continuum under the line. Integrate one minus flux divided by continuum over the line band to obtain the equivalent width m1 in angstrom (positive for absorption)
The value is 4.52 angstrom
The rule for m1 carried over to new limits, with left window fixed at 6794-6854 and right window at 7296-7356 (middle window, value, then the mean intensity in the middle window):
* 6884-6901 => 6.6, 4.75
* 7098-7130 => 9.2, 4.53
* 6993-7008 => 6.0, 4.23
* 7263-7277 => 1.8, 4.67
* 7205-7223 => 2.0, 5.07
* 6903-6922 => 7.9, 4.45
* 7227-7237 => 0.8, 5.16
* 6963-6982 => 6.5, 4.77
